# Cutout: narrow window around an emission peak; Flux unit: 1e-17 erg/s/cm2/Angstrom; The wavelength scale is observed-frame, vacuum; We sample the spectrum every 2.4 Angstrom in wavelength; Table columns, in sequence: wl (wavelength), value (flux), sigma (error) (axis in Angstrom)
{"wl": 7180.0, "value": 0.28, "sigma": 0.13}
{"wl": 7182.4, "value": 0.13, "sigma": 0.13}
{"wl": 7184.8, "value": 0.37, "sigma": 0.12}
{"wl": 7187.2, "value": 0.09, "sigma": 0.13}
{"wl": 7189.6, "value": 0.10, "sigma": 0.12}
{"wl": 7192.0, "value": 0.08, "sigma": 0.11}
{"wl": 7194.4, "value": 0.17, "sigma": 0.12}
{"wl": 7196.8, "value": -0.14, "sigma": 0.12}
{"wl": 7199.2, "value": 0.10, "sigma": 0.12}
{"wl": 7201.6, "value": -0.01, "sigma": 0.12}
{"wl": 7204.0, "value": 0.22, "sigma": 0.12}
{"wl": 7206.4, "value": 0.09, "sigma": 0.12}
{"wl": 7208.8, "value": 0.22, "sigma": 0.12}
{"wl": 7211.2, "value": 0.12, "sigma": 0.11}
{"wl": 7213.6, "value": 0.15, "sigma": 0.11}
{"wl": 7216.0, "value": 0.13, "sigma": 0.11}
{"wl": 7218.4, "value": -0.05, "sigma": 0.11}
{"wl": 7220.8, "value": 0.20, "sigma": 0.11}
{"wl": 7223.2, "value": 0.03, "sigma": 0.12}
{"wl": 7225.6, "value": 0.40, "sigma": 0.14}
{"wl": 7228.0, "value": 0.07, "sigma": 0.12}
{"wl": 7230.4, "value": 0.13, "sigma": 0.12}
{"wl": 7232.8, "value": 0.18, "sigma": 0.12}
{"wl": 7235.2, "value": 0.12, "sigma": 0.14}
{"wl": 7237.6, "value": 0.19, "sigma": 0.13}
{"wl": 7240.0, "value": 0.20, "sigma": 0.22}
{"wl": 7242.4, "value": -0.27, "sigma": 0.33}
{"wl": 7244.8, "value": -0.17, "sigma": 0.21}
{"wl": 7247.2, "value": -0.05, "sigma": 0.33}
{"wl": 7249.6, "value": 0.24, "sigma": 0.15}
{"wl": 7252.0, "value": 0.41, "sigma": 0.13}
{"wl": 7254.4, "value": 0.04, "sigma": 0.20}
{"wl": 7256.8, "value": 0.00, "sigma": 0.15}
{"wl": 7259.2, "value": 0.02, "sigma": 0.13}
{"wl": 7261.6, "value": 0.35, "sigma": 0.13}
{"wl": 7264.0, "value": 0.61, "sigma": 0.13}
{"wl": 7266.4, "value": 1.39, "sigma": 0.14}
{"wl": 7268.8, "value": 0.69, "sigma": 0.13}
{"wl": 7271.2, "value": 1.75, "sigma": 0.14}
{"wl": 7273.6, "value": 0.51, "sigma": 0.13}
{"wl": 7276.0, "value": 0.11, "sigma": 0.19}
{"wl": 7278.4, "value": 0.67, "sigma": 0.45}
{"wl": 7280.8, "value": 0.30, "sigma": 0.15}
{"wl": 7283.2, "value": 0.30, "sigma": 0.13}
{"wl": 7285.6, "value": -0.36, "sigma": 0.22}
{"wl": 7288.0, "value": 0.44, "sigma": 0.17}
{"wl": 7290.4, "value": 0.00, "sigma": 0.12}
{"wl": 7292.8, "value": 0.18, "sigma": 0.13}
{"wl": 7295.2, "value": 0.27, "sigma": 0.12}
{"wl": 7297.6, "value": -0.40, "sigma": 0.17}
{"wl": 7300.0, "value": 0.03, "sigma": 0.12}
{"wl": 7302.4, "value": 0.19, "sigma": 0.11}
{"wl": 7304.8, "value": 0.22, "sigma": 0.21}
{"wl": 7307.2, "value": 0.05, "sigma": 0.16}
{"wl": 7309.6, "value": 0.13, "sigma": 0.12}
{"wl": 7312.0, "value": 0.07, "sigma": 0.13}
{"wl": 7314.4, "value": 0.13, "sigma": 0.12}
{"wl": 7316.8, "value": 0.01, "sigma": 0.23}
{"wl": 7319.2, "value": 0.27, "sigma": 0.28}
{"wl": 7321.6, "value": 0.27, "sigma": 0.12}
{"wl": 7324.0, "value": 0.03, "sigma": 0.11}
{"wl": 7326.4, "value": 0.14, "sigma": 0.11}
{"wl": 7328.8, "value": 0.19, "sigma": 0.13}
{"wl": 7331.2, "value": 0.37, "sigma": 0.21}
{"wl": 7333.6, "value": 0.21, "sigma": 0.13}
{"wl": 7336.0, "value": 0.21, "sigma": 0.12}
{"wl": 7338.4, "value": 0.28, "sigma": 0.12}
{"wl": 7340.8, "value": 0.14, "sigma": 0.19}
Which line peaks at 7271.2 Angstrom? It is [O II]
